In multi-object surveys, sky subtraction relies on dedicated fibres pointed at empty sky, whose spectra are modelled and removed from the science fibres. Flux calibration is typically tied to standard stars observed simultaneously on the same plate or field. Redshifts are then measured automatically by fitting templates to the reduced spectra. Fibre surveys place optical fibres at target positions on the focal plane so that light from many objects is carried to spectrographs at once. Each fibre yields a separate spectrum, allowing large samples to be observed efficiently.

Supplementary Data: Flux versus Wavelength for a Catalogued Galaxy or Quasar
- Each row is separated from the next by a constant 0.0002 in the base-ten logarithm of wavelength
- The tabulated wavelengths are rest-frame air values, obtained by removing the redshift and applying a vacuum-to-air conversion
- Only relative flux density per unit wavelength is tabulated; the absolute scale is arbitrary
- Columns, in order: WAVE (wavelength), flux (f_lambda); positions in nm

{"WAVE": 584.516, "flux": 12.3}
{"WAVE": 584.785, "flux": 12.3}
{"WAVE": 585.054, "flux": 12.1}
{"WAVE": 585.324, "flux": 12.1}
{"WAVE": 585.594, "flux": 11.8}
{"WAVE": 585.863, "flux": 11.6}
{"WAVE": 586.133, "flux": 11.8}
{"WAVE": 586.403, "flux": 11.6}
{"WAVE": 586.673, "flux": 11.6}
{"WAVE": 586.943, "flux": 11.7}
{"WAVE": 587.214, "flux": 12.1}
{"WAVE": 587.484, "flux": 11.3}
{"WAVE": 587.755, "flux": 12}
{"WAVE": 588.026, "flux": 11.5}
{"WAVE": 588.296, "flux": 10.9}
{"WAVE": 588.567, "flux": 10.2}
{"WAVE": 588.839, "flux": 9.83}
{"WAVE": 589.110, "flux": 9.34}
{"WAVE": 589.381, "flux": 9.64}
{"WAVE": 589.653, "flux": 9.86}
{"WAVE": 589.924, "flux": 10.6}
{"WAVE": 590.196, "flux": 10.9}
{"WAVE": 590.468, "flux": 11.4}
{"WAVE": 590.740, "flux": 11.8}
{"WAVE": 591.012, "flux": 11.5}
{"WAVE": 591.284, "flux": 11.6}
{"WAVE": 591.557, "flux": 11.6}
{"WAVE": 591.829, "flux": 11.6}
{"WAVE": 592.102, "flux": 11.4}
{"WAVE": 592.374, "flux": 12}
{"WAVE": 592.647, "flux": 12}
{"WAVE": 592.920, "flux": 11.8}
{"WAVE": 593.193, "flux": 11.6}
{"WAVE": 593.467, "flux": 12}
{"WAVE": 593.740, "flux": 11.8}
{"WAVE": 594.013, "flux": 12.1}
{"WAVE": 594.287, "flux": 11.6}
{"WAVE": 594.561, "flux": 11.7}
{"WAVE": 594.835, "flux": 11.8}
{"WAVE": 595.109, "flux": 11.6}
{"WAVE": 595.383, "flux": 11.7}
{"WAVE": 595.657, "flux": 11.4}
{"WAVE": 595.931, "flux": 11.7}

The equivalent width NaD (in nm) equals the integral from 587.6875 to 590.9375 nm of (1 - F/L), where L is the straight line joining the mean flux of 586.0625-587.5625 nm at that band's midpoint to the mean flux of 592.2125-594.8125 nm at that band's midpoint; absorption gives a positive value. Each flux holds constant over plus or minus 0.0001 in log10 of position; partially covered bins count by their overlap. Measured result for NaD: 0.303 nm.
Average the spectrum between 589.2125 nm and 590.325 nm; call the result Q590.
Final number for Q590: 10.2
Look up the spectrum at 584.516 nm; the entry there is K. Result 12.3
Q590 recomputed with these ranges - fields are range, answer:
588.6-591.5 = 10.7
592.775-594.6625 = 11.8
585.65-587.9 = 11.7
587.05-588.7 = 11.3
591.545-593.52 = 11.7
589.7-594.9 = 11.6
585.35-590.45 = 11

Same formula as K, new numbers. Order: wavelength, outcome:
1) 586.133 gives 11.8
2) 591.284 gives 11.6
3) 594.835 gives 11.8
